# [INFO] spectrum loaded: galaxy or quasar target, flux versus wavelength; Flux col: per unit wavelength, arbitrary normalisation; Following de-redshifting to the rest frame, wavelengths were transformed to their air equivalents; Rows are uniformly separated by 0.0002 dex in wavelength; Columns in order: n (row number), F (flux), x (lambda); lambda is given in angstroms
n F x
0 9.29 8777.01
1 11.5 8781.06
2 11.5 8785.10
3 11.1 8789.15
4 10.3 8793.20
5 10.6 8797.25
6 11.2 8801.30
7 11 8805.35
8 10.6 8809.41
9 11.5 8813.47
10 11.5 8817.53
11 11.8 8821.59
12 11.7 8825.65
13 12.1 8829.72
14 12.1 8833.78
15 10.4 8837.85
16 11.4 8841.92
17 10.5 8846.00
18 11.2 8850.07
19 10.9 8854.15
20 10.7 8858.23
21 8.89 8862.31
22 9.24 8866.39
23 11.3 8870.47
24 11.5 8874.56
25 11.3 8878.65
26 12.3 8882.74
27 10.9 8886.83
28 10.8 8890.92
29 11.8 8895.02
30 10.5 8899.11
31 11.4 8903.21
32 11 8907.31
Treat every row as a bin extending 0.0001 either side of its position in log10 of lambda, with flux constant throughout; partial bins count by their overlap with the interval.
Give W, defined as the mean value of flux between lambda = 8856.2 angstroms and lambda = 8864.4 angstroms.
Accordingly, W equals 9.79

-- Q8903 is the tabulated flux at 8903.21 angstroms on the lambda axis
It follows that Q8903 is 11.4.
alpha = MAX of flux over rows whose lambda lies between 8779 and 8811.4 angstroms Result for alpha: 11.5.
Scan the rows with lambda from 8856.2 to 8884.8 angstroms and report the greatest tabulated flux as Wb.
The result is 12.3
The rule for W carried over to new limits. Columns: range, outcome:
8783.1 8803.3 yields 10.9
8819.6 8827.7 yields 11.7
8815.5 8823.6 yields 11.7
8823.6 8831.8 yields 11.9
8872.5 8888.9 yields 11.5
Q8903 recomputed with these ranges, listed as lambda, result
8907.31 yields 11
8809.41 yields 10.6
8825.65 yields 11.7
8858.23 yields 10.7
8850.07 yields 11.2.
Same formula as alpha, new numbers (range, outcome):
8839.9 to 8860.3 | 11.4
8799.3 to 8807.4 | 11.2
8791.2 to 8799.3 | 10.6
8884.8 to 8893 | 10.9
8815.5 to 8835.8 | 12.1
